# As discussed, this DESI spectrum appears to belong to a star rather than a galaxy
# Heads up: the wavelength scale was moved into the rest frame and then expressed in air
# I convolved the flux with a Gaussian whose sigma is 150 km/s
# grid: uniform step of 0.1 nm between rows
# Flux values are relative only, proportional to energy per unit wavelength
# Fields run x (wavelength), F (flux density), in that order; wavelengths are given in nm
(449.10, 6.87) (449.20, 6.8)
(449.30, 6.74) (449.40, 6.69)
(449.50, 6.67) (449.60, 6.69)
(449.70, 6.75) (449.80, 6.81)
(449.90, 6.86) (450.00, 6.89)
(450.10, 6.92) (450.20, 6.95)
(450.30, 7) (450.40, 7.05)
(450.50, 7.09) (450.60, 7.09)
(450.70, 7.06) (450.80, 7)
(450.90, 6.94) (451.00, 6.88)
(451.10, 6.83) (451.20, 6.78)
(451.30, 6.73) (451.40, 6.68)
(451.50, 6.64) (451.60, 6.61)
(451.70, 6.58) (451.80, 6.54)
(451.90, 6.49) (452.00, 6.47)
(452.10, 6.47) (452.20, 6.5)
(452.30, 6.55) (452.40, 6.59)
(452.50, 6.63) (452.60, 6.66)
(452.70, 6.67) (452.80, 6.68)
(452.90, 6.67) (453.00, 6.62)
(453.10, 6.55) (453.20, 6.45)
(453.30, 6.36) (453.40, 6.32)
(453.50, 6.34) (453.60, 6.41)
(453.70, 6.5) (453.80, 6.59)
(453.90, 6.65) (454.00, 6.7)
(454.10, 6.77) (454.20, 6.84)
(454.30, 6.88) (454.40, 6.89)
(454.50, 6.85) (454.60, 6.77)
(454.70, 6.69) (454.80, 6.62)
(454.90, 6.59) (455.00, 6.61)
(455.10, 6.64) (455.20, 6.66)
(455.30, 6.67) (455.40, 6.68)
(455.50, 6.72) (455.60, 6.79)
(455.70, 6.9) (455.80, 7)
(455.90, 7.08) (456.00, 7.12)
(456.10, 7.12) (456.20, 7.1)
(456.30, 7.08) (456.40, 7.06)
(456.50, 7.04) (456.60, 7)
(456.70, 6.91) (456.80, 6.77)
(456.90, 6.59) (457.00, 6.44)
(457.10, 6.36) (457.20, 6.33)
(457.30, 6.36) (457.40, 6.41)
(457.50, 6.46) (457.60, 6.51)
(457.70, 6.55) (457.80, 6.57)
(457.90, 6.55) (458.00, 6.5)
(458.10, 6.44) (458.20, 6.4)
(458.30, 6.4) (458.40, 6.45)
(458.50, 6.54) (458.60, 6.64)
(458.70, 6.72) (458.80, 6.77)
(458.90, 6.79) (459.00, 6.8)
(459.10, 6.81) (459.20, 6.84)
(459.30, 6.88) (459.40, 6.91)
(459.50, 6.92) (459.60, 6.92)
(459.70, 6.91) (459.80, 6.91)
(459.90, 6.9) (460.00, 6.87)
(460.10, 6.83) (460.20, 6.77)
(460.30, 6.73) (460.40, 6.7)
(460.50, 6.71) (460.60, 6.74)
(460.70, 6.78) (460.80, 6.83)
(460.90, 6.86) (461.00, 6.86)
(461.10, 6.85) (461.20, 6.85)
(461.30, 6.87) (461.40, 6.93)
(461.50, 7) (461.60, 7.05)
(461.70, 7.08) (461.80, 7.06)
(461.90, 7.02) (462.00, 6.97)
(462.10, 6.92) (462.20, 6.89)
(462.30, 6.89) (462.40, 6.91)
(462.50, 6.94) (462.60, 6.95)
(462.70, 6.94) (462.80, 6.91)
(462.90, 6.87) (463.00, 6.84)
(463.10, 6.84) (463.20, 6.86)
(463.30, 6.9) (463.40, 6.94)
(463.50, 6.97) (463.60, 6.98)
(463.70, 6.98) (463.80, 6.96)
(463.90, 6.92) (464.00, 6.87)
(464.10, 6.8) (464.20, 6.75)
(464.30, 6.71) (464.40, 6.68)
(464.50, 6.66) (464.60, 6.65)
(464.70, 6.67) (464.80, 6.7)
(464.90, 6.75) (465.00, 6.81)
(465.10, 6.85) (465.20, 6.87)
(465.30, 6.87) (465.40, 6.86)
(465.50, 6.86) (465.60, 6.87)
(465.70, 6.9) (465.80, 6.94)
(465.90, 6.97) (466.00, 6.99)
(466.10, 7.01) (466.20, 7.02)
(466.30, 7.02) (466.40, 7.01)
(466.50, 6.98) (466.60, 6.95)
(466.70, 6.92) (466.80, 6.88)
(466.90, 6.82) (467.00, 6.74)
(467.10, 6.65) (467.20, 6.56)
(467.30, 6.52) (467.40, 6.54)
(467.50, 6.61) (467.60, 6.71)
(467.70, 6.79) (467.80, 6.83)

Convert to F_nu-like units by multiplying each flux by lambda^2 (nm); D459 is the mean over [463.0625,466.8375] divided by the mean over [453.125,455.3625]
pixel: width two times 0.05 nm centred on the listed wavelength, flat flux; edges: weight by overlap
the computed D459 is 1.1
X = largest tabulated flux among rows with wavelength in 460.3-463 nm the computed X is 7.08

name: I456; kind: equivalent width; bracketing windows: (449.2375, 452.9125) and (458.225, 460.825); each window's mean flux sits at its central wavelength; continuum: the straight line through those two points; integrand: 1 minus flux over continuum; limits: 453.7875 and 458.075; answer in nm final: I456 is 0.02 nm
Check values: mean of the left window 6.75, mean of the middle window 6.73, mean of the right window 6.77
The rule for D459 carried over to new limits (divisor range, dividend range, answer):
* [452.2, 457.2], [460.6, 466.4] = 1.07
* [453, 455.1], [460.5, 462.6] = 1.08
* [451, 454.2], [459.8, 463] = 1.09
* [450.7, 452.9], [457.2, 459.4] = 1.02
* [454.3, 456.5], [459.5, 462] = 1.03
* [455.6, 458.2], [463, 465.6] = 1.05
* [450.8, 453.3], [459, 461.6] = 1.07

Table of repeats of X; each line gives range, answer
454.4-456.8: 7.12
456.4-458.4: 7.04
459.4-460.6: 6.92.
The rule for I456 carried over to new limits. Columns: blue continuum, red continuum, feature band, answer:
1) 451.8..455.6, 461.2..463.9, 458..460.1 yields 0.023 nm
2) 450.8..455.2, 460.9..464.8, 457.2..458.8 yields 0.062 nm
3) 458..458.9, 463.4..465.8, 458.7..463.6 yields -0.150 nm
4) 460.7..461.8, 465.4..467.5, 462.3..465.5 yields 0.018 nm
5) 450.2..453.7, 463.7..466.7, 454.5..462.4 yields -0.008 nm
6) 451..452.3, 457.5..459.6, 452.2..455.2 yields 0.003 nm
